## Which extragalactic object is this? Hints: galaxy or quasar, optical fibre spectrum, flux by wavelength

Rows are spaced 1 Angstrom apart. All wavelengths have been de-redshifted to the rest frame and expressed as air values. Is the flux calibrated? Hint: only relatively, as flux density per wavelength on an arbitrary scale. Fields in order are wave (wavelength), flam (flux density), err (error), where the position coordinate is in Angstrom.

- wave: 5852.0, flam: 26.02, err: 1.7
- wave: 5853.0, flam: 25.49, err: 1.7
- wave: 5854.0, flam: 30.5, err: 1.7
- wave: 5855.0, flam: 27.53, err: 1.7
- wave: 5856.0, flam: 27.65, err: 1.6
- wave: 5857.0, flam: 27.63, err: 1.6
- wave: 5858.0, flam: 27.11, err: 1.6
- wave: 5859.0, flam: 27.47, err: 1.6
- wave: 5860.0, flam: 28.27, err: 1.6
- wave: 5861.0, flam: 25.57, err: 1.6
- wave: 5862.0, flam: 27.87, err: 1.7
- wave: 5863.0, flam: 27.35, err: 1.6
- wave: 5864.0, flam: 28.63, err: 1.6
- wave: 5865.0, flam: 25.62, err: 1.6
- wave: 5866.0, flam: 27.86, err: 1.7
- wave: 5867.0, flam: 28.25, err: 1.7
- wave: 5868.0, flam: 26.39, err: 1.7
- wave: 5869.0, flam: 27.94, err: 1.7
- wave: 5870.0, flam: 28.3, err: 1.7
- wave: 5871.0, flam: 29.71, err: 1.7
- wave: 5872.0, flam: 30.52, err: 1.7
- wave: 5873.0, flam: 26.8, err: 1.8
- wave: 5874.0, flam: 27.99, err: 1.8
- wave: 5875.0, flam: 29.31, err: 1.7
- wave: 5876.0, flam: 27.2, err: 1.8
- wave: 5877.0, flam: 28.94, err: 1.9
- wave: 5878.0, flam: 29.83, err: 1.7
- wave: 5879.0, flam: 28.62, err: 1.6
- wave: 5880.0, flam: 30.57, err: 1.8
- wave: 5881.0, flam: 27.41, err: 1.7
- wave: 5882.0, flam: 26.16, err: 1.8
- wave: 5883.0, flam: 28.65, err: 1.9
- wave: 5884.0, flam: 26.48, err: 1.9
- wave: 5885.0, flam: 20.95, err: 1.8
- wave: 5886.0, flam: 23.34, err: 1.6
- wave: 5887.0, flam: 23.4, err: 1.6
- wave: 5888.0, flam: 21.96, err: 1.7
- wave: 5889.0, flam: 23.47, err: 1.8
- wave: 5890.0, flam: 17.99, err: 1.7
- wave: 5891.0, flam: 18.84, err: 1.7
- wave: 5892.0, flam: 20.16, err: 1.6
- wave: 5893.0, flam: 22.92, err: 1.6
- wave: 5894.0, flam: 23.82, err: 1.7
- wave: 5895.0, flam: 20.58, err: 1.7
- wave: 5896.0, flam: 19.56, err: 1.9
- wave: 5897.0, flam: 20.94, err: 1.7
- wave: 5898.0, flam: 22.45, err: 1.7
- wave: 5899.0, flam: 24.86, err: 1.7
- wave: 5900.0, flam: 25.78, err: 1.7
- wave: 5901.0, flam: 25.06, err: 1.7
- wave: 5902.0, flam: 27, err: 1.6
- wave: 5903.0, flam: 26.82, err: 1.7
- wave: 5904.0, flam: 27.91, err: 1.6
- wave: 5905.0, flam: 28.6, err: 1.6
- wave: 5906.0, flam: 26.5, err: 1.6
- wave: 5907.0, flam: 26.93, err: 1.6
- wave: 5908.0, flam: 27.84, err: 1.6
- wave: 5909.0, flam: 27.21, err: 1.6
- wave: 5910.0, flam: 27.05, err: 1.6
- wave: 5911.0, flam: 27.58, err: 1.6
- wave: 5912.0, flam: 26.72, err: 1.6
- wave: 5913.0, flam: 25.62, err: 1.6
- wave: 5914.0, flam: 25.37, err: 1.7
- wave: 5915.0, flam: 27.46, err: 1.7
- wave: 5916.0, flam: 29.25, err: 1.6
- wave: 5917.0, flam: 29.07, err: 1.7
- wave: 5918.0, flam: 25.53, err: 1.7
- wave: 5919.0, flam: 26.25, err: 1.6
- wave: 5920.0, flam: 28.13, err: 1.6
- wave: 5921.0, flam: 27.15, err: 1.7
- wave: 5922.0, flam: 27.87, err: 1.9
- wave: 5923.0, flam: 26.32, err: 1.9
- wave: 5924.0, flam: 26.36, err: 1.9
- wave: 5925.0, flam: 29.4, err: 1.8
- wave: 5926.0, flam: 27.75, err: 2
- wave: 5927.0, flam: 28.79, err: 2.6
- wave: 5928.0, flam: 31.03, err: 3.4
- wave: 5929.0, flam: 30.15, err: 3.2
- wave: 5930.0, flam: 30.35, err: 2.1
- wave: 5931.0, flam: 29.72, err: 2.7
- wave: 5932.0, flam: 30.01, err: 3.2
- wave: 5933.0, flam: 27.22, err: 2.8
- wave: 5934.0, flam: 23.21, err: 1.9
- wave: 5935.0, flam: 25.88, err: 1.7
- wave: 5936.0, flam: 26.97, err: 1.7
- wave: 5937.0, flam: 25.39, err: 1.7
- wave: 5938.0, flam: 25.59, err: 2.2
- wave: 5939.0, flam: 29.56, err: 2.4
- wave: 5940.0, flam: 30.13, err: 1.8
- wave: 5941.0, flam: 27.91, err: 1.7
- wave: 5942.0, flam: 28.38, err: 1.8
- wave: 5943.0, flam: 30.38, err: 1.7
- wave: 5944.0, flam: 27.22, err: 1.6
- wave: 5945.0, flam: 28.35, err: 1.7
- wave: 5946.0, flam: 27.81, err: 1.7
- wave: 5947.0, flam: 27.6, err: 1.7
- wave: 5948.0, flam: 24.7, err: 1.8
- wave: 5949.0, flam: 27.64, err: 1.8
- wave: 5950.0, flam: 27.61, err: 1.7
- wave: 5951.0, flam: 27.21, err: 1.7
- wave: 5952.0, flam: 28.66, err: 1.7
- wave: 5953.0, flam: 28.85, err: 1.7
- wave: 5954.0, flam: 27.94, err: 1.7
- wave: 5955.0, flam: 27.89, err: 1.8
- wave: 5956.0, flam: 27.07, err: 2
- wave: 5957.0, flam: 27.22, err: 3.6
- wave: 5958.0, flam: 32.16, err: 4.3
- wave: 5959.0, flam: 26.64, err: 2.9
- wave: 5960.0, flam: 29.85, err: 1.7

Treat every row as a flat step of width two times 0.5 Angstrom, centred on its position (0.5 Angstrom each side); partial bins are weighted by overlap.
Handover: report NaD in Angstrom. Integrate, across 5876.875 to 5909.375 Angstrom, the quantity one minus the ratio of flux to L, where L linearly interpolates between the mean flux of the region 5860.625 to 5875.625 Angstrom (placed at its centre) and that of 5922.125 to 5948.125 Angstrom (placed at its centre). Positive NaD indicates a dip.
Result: 3.59 Angstrom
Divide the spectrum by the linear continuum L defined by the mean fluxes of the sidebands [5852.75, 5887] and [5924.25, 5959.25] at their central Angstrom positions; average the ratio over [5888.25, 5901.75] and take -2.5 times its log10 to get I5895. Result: 0.25 mag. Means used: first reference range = 27.5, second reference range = 28.1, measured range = 22.1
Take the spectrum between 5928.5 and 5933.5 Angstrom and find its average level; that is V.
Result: 29.5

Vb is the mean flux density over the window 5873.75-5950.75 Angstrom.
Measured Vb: 26.5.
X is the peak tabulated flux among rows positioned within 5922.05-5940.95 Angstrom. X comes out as 31.03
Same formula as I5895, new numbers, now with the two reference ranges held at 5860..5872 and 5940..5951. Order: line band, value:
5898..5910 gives 0.05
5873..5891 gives 0.08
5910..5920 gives 0.03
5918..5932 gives -0.02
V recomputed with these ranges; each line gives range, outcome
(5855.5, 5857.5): 27.6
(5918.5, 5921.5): 27.2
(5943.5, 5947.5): 27.7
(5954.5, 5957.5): 27.4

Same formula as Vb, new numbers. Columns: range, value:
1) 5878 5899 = 23.6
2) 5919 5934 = 28.3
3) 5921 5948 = 28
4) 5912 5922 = 27.1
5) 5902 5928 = 27.4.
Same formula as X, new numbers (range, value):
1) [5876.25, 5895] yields 30.57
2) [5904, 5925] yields 29.4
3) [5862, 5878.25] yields 30.52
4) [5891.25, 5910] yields 28.6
